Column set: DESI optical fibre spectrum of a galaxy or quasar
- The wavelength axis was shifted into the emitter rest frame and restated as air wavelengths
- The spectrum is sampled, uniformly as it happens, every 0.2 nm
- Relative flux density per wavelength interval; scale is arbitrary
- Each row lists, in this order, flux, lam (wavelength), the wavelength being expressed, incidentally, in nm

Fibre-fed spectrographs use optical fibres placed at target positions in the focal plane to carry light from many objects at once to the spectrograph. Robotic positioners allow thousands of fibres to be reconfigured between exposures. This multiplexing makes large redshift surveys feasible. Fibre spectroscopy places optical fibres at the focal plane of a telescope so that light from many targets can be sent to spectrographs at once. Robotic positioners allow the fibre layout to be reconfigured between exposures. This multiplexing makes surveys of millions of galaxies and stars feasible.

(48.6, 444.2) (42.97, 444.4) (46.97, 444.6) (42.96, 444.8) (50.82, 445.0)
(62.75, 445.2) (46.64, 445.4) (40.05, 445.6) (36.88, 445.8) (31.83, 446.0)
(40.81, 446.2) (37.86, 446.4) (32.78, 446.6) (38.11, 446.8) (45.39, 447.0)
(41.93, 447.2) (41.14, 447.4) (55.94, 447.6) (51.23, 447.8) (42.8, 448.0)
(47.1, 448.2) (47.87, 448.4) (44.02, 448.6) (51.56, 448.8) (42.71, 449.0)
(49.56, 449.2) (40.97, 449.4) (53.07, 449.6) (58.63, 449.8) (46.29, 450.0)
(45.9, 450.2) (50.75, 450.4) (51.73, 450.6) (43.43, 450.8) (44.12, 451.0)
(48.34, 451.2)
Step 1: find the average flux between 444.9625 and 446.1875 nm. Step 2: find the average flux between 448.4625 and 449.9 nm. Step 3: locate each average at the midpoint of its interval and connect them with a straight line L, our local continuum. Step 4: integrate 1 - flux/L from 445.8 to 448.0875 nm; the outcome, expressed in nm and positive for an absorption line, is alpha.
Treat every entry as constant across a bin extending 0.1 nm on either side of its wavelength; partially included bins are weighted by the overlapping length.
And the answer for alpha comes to 0.219 nm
